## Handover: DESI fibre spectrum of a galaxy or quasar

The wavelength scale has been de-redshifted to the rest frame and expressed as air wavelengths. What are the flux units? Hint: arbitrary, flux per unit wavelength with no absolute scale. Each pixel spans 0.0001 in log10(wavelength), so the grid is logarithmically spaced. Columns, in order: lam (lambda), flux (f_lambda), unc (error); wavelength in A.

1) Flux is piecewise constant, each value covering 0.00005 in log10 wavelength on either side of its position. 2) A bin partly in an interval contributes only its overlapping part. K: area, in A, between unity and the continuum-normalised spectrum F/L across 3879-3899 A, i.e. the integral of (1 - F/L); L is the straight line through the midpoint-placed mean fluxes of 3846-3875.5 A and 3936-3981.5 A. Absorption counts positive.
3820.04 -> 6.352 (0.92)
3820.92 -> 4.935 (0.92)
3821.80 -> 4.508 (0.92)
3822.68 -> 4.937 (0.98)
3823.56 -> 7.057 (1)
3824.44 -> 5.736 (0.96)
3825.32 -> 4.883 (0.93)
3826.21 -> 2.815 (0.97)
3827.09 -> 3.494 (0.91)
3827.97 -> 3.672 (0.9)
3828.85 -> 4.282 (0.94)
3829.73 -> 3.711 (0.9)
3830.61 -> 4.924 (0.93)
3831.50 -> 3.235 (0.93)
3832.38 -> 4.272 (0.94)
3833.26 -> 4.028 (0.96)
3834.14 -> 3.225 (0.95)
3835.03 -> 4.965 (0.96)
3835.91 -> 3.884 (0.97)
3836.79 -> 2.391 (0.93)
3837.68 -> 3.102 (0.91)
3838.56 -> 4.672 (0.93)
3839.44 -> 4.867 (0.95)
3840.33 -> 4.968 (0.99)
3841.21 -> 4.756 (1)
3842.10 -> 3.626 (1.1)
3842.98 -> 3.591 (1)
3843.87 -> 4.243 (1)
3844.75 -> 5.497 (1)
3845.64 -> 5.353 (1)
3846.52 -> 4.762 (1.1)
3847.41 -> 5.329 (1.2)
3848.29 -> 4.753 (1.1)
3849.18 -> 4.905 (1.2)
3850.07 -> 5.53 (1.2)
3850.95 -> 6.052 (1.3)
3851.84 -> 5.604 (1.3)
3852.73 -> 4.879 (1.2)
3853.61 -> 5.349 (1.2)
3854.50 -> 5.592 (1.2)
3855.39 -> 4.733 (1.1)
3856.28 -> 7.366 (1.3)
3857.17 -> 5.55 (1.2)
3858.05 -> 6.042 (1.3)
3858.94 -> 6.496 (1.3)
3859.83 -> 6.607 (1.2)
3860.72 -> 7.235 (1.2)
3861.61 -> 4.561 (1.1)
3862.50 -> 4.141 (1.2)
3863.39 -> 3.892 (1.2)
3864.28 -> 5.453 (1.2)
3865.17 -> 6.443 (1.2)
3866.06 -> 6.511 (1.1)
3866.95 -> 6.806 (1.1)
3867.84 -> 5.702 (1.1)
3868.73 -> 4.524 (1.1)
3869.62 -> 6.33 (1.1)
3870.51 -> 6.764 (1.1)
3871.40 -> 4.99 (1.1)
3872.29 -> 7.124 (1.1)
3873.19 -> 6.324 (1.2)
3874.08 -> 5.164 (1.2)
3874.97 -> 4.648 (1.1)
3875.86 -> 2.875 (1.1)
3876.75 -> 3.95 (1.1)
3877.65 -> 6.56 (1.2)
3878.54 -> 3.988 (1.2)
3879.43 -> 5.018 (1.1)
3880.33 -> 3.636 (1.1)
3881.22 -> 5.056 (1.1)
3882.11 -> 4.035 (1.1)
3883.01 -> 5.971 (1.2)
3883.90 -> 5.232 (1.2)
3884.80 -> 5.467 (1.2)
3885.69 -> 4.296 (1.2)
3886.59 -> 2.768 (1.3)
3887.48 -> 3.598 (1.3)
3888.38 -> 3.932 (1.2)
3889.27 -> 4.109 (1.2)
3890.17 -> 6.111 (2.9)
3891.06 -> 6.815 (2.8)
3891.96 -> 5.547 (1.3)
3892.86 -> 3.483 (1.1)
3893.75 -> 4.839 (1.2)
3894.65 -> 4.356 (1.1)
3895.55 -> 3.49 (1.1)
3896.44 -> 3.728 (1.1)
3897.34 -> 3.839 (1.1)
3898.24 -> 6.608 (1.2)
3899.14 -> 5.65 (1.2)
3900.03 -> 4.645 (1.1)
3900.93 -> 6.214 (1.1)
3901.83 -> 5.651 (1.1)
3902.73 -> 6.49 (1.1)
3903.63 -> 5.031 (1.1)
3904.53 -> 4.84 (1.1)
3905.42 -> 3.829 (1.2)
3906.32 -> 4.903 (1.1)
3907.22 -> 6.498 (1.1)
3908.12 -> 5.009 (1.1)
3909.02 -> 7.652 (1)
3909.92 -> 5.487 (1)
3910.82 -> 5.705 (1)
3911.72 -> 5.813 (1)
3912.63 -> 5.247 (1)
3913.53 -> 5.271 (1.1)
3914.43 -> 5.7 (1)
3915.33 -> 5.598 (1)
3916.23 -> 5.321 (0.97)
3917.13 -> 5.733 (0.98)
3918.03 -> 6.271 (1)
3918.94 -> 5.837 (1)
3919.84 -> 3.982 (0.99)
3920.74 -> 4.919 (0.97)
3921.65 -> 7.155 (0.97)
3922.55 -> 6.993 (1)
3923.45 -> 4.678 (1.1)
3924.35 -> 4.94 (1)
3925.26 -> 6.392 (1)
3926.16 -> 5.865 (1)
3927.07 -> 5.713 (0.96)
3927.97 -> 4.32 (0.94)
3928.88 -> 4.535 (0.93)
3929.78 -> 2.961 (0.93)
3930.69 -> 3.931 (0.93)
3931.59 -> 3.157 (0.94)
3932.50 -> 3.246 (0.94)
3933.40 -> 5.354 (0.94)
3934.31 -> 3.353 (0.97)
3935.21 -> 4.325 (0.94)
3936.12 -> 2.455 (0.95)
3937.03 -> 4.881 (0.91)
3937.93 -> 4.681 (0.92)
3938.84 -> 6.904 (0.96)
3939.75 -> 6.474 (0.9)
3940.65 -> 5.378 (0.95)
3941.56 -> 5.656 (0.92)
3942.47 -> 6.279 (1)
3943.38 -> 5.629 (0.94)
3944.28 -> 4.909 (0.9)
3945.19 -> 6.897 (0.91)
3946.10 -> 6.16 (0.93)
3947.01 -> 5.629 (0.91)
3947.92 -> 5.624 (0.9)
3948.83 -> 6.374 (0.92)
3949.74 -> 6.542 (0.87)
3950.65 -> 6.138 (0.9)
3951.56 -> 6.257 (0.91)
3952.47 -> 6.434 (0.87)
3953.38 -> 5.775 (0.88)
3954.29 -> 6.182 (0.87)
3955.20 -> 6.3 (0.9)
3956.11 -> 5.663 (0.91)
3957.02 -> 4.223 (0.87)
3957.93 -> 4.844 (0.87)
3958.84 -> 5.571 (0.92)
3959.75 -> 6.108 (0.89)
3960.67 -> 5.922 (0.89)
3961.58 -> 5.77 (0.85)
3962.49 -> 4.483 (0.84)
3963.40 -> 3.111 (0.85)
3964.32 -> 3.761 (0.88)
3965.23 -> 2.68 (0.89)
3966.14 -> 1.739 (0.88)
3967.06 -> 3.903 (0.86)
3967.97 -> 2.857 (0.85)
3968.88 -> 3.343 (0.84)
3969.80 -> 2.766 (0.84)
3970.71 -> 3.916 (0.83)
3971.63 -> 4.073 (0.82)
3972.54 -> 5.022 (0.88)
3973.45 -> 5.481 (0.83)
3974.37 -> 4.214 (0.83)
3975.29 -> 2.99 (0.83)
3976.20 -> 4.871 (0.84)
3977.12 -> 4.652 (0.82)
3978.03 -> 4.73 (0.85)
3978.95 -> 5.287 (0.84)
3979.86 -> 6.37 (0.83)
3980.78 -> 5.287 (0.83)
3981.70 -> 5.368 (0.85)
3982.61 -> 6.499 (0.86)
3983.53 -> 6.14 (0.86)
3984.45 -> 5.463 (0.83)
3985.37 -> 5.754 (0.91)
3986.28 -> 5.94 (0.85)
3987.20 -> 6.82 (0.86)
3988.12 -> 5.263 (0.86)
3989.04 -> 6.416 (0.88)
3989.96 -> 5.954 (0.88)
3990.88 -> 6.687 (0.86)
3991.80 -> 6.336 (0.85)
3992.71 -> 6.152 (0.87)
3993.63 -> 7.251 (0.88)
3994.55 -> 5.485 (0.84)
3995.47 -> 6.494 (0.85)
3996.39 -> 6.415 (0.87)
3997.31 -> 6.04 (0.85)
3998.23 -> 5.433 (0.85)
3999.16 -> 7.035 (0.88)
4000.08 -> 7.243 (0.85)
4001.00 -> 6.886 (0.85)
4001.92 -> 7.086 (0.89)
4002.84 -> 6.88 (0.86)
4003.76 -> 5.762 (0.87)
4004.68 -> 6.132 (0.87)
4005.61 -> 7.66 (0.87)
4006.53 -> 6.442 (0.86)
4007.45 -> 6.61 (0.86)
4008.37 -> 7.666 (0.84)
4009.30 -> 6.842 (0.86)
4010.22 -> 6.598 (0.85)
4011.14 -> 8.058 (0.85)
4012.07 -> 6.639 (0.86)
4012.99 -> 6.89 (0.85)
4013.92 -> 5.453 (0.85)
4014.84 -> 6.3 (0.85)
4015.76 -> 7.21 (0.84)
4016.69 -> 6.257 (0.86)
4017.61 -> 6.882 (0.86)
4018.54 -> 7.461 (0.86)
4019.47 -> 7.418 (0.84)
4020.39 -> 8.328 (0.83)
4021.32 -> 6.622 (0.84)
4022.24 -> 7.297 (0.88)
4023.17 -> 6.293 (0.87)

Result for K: 3.0 A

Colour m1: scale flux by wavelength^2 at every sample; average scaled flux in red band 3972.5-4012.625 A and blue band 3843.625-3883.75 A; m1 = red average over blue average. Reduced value 1.21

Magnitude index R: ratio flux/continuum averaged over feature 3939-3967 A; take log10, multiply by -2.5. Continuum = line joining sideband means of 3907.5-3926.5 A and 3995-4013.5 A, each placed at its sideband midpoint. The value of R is 0.13 mag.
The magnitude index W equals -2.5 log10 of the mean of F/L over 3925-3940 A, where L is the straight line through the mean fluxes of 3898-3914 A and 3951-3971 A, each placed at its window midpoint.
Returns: 0.12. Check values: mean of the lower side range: 5.57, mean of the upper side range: 4.63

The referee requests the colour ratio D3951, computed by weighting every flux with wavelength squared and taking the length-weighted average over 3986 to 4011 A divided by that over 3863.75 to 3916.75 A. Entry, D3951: 1.33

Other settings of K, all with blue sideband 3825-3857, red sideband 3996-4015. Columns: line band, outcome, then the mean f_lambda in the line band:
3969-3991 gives 4.01 A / 5.2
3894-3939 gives 3.43 A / 5.09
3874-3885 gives 0.74 A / 4.71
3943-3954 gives -0.18 A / 6.04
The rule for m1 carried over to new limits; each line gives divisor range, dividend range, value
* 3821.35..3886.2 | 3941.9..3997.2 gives 1.14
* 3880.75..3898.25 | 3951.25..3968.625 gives 1.08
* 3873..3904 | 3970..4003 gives 1.25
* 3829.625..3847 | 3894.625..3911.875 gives 1.30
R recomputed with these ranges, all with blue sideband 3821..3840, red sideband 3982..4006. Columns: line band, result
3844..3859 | -0.21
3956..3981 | 0.34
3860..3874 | -0.22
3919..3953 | 0.06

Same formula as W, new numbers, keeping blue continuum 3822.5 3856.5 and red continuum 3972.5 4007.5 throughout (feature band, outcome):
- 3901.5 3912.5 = -0.068 mag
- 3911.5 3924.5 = -0.050 mag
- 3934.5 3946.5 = 0.028 mag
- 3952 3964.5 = 0.069 mag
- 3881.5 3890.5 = 0.113 mag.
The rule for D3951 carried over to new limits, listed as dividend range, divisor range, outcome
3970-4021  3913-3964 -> 1.19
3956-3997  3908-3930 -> 0.95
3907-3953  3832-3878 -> 1.09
